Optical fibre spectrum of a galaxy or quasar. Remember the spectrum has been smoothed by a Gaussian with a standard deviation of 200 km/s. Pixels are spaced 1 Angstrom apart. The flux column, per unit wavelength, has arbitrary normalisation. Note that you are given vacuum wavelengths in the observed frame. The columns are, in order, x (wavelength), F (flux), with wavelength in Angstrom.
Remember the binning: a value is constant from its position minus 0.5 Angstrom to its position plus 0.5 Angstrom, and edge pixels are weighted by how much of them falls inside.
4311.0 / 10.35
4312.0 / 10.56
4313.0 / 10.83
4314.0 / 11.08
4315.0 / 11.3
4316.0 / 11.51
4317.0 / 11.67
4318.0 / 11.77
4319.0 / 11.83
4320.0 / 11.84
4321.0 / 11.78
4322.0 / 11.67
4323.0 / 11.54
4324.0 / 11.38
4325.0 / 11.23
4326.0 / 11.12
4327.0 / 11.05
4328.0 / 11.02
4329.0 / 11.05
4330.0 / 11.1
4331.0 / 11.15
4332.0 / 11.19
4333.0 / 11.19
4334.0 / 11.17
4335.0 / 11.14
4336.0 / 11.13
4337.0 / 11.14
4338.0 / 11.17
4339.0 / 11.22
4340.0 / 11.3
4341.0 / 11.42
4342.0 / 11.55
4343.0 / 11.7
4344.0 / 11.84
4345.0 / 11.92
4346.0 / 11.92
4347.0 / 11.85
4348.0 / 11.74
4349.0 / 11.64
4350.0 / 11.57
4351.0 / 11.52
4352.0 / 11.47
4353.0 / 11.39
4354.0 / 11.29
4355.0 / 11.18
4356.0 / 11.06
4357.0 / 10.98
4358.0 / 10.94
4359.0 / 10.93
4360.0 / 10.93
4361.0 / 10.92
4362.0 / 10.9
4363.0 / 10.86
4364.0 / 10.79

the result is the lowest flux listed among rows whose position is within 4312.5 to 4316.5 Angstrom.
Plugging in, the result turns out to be 10.83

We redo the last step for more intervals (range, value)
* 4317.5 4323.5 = 11.54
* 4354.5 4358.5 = 10.94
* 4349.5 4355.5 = 11.18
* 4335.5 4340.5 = 11.13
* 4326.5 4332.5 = 11.02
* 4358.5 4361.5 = 10.92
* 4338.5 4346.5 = 11.22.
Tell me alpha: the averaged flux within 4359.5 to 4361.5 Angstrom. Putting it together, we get 10.9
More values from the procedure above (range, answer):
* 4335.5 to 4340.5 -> 11.2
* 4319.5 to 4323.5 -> 11.7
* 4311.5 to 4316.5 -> 11.1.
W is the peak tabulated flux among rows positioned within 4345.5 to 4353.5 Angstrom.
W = 11.92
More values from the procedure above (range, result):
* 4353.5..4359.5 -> 11.29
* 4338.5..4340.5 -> 11.3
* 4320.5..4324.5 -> 11.78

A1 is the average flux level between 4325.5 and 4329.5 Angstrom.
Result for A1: 11.1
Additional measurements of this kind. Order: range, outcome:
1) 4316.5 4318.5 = 11.7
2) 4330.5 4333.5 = 11.2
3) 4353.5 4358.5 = 11.1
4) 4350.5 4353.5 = 11.5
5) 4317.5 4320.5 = 11.8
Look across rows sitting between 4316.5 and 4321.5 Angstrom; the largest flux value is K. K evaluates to 11.84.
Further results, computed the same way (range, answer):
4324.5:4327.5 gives 11.23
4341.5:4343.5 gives 11.7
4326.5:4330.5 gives 11.1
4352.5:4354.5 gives 11.39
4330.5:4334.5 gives 11.19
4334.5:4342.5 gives 11.55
